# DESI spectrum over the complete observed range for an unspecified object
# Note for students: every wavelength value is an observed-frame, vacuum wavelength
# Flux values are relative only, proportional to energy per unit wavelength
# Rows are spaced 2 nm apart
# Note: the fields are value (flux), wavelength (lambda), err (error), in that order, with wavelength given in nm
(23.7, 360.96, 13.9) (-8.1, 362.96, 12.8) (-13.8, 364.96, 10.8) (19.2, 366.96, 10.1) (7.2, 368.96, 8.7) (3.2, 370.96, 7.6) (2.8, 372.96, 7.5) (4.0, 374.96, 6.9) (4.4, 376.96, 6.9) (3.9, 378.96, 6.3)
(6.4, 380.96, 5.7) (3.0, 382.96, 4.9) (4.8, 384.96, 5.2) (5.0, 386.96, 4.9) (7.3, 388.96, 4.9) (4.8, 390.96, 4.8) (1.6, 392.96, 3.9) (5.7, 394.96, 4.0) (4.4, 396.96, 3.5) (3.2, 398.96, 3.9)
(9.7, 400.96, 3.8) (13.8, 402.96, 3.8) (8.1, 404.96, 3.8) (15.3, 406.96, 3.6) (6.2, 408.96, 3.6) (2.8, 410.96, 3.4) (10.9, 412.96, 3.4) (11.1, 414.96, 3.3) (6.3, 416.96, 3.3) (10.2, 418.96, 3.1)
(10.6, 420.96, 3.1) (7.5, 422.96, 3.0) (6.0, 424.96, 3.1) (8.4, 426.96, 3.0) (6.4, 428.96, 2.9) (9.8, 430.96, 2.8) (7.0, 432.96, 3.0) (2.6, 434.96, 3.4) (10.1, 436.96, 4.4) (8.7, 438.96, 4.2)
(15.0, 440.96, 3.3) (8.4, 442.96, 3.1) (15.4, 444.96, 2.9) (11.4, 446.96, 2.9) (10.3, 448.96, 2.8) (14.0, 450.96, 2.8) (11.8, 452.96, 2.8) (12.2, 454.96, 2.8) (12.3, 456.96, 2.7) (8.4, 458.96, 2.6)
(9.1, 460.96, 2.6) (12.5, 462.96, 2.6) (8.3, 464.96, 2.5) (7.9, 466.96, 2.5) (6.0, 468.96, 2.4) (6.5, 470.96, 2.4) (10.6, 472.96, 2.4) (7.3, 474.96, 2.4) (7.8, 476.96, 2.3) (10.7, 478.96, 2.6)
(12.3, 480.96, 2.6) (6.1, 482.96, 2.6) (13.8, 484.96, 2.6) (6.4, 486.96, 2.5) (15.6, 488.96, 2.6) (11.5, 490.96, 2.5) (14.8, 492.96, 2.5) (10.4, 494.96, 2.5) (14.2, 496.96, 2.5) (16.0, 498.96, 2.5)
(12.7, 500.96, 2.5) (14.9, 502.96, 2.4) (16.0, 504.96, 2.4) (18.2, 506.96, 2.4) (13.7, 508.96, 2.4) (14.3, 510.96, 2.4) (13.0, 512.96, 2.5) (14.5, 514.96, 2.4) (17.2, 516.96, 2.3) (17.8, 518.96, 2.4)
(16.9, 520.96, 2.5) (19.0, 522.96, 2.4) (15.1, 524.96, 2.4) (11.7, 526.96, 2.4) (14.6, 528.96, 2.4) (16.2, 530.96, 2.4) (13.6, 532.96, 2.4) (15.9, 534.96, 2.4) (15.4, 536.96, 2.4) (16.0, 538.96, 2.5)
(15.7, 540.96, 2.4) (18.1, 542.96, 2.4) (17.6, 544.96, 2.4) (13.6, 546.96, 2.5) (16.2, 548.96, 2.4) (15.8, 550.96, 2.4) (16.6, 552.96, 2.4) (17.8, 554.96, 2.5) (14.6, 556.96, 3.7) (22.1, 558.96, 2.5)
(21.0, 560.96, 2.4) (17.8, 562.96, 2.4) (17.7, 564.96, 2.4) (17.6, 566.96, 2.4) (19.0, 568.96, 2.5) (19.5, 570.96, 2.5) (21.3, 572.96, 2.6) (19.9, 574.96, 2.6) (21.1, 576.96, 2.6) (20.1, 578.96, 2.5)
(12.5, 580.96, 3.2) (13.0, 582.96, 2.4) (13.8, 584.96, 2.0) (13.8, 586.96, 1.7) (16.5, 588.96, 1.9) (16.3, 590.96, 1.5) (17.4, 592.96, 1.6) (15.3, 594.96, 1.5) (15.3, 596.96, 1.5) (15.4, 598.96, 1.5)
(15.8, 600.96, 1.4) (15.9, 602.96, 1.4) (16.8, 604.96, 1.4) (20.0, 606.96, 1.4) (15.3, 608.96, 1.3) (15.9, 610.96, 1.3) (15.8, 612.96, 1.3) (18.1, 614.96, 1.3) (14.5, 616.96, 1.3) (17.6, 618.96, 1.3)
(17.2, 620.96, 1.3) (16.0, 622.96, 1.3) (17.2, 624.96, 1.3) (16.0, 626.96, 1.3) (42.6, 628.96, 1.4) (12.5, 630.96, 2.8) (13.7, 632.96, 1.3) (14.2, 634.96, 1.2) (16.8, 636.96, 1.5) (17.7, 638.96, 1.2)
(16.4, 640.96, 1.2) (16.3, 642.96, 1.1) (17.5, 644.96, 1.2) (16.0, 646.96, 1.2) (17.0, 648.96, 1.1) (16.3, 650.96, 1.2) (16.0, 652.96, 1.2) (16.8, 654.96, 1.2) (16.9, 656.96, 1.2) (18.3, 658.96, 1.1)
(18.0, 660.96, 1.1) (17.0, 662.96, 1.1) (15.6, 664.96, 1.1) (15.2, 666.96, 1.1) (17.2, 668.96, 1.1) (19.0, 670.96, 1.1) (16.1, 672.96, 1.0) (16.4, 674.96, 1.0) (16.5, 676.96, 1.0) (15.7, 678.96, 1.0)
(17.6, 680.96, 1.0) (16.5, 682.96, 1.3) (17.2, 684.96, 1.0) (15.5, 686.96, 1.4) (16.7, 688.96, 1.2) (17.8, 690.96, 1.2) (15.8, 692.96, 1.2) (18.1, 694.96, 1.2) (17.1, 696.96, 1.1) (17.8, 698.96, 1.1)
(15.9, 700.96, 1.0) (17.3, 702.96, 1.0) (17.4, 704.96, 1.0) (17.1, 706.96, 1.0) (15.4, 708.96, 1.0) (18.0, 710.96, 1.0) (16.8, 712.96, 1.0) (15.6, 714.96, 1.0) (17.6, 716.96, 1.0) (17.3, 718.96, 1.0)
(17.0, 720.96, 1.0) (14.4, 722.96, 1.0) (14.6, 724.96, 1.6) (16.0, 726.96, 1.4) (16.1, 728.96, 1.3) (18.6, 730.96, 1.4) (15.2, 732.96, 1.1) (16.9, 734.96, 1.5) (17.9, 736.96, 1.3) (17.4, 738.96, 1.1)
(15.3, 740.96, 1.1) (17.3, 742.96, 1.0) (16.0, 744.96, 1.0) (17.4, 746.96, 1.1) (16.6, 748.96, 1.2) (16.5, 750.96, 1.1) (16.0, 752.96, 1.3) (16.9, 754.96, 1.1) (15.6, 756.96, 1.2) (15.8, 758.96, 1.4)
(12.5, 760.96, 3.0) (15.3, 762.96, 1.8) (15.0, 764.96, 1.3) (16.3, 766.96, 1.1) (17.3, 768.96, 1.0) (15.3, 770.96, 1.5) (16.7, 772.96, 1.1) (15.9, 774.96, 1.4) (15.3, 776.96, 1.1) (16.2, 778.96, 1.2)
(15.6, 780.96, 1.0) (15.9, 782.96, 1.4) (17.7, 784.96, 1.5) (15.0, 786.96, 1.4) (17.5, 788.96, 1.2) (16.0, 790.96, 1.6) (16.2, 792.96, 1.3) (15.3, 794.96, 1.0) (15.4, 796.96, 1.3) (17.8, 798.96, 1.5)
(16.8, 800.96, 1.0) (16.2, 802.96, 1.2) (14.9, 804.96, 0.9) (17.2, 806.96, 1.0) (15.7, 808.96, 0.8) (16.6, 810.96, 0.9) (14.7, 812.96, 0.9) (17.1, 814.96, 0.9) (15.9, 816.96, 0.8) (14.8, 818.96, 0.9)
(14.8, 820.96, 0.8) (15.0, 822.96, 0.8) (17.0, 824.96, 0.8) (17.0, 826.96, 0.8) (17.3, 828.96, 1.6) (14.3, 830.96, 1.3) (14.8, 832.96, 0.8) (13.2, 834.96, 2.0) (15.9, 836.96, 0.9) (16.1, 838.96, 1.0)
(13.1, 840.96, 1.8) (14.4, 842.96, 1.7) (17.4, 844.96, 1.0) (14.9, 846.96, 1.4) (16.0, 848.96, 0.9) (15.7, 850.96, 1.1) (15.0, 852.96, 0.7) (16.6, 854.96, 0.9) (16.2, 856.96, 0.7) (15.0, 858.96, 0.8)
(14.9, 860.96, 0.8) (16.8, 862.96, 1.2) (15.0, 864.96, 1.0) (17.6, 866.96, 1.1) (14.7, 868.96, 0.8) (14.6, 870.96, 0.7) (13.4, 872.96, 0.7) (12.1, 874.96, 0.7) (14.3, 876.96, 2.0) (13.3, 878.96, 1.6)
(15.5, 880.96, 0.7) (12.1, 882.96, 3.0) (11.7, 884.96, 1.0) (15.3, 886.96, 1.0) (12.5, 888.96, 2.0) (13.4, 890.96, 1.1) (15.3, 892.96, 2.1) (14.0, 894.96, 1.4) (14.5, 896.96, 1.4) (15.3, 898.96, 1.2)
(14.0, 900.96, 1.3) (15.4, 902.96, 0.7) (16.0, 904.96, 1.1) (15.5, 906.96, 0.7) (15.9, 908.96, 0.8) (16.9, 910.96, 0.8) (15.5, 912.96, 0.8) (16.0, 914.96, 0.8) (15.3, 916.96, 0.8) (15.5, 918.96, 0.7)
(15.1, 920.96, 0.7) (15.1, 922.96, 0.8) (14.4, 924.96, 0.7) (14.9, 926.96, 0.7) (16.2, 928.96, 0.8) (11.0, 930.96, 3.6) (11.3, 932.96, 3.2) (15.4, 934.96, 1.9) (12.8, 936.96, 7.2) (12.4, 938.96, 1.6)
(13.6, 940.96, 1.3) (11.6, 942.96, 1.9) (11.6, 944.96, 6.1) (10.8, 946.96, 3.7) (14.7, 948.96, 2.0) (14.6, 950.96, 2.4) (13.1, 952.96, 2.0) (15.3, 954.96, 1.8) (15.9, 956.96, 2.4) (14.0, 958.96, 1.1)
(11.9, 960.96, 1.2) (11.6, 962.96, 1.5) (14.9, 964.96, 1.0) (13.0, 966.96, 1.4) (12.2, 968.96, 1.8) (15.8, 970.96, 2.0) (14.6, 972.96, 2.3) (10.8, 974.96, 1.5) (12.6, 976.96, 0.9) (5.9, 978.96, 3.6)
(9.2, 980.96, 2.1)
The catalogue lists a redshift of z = 0.227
